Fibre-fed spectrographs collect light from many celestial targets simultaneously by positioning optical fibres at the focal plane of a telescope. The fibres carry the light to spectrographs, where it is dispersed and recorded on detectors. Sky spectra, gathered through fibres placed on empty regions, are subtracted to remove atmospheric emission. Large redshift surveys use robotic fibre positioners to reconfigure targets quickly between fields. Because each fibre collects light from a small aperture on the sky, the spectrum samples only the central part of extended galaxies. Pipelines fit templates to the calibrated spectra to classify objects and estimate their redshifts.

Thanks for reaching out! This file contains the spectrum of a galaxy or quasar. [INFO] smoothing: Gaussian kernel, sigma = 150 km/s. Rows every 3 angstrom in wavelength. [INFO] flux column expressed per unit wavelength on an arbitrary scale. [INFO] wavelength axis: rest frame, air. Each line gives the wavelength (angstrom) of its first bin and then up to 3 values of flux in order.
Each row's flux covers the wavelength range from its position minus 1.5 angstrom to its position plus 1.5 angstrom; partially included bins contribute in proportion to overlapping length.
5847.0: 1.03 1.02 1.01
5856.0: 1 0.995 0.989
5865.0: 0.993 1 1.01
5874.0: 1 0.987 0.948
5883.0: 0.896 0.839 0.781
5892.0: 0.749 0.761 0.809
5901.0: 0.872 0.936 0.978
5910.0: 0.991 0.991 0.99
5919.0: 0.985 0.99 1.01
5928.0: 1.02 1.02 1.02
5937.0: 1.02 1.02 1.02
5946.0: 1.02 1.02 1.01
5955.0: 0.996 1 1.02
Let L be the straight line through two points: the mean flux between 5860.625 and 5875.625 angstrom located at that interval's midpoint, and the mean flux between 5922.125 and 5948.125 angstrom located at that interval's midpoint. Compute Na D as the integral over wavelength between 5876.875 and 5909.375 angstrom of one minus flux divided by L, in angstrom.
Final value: 4.5 angstrom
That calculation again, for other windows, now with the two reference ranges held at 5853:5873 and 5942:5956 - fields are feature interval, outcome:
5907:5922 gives 0.3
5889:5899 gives 2.3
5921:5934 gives 0.0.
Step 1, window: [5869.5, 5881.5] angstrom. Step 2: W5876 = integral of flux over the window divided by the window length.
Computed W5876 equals 0.986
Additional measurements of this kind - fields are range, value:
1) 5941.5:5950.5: 1.02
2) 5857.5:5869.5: 0.994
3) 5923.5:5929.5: 1.01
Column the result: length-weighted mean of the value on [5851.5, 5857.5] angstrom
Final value 1.01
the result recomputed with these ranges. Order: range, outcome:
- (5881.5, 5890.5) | 0.839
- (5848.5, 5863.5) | 1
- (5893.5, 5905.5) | 0.845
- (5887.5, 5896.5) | 0.764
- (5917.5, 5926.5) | 0.995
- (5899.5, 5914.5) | 0.954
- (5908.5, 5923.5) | 0.989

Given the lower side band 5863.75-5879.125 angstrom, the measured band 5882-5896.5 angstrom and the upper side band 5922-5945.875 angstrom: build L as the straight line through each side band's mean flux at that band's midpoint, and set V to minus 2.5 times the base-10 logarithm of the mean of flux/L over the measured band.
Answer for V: 0.24 mag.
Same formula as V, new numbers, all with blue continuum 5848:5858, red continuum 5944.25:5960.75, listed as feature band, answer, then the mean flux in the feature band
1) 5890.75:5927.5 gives 0.09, 0.926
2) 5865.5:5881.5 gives 0.02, 0.989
